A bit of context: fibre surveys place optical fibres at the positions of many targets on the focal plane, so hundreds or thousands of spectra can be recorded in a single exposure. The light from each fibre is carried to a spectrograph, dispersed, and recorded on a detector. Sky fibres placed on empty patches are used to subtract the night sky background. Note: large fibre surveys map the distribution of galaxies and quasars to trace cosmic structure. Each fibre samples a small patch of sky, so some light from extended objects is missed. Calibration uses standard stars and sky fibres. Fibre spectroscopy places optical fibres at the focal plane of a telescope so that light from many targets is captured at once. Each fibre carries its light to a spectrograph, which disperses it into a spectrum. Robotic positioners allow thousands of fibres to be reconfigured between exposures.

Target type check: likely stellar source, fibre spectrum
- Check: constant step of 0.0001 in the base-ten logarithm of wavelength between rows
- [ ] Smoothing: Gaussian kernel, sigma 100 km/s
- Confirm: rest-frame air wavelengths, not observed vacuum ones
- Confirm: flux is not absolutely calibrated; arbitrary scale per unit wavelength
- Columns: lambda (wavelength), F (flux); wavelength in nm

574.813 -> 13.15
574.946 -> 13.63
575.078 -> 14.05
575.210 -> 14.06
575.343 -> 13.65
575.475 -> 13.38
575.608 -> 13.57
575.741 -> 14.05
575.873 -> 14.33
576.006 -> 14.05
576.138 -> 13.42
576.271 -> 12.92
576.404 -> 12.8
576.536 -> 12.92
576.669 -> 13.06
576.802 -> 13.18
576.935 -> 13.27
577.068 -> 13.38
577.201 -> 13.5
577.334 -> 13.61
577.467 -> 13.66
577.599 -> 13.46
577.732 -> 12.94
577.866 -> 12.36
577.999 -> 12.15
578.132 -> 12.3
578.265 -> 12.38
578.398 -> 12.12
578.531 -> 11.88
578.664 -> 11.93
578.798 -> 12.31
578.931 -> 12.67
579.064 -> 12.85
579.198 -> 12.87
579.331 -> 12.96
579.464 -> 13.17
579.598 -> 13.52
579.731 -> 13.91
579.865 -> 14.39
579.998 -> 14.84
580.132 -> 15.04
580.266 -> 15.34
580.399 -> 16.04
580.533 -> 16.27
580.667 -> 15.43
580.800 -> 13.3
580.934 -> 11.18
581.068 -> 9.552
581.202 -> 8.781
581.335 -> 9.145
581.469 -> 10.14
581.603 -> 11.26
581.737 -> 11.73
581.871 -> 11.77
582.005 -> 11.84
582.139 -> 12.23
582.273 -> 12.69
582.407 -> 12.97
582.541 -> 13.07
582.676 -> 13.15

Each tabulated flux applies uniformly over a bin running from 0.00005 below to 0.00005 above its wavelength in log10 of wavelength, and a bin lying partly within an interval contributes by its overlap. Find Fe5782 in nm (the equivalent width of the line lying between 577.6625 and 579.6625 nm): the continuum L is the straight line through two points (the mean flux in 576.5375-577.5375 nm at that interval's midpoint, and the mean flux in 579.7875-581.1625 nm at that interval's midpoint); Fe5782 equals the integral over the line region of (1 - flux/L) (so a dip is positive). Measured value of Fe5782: 0.16 nm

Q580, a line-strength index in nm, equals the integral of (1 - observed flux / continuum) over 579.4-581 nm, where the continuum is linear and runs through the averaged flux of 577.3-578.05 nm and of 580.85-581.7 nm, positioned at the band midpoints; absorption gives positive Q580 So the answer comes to -0.493 nm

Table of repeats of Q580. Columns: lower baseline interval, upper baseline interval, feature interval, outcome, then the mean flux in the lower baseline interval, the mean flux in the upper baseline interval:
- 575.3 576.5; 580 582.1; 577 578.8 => 0.059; 13.6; 12.5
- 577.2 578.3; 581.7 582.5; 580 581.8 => -0.027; 12.9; 12.3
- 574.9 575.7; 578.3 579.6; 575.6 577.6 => -0.019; 13.7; 12.6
